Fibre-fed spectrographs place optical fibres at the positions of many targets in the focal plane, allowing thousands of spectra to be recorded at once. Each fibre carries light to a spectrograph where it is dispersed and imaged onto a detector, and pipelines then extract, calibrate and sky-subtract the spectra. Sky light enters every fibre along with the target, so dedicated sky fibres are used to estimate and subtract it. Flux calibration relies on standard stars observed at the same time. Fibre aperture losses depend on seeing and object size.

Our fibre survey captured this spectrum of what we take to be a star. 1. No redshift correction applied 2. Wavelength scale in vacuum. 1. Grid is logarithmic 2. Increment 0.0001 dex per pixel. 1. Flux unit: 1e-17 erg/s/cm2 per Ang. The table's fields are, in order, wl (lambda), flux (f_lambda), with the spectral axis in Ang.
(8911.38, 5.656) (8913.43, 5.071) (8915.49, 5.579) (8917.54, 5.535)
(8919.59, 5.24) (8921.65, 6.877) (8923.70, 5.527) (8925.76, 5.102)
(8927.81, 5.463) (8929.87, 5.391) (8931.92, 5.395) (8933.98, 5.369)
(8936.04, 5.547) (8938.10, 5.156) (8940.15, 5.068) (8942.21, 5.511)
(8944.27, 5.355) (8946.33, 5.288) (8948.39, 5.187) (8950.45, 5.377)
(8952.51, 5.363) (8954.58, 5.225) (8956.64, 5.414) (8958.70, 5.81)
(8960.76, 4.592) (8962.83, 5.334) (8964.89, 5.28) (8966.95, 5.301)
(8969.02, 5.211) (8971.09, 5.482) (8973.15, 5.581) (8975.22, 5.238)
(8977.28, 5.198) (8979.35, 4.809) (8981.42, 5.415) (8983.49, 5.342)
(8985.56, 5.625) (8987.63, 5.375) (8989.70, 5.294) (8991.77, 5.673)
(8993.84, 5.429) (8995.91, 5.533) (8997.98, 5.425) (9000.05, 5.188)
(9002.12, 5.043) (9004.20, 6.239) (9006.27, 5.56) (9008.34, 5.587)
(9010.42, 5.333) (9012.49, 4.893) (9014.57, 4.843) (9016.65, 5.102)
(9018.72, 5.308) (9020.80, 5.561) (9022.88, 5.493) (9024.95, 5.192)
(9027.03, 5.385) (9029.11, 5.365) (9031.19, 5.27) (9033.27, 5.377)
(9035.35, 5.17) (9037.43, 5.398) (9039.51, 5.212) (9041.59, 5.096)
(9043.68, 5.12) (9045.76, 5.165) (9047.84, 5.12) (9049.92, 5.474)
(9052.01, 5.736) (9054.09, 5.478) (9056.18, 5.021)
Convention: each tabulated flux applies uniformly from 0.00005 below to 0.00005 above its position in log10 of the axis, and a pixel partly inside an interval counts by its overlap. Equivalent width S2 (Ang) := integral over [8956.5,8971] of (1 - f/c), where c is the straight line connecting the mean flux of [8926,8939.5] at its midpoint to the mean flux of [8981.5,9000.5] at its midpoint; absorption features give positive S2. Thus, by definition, 0.3 Ang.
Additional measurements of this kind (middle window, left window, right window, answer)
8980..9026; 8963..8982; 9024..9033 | -0.7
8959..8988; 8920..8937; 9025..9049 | 0.8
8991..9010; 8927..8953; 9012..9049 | -0.9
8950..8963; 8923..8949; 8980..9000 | 0.2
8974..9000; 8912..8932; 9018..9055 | 0.3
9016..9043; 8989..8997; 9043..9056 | 0.4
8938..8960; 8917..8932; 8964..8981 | 0.3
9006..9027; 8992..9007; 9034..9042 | 0.4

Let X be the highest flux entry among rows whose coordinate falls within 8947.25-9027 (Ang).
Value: 6.239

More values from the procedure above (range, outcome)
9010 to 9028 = 5.561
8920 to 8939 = 6.877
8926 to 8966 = 5.81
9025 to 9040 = 5.398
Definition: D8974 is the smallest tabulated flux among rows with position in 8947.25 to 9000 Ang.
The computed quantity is 4.592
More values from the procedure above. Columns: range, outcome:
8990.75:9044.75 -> 4.843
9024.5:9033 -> 5.192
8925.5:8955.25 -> 5.068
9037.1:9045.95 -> 5.096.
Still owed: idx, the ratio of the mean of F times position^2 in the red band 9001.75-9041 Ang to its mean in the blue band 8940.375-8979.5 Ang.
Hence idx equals 1.0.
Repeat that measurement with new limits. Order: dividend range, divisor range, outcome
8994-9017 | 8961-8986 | 1.02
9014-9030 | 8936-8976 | 1.01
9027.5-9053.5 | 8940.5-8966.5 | 1.02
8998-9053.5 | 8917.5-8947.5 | 1.00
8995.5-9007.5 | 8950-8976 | 1.04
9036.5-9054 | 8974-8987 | 1.02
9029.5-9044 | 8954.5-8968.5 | 1.01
